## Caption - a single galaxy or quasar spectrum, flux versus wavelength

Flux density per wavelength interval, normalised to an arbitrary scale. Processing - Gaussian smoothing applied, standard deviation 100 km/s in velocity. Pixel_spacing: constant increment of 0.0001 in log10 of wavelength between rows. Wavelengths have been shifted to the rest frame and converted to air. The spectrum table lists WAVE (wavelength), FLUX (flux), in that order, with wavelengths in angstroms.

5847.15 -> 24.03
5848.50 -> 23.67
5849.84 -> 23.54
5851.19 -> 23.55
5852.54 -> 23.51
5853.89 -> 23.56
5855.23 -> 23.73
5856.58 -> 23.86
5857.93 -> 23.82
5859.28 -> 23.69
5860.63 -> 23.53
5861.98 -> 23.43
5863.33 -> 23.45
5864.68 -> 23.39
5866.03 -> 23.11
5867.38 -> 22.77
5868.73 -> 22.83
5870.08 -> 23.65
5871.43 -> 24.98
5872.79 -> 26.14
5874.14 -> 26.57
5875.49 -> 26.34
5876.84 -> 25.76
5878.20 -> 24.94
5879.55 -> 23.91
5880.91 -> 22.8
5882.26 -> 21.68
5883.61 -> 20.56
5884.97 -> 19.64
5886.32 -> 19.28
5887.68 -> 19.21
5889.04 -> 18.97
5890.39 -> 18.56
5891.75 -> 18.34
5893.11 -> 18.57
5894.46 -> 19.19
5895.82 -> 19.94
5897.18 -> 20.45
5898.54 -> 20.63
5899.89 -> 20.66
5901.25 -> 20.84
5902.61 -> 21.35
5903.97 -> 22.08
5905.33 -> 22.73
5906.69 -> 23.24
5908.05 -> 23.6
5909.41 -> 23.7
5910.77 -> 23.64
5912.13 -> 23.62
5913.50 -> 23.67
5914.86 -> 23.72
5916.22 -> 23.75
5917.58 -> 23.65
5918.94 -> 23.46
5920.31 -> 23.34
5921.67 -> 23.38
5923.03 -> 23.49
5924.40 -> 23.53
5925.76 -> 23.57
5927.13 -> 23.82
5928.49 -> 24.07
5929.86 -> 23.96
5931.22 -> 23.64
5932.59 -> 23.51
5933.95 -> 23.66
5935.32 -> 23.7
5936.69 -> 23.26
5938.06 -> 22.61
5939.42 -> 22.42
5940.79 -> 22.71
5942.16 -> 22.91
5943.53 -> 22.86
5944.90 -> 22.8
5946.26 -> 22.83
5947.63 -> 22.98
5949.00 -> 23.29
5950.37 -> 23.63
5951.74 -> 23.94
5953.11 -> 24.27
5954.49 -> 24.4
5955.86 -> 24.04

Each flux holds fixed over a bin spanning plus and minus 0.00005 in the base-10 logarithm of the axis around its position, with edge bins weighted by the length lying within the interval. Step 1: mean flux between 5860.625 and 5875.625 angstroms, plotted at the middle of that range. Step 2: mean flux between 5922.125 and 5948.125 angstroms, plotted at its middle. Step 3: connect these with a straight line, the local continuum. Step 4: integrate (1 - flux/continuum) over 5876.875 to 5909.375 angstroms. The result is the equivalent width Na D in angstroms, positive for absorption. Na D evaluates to 3.8 angstroms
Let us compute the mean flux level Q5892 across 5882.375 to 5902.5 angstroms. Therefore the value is 19.7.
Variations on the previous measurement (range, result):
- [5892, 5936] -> 22.7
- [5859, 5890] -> 23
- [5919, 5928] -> 23.5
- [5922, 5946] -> 23.3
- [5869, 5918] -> 22.2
